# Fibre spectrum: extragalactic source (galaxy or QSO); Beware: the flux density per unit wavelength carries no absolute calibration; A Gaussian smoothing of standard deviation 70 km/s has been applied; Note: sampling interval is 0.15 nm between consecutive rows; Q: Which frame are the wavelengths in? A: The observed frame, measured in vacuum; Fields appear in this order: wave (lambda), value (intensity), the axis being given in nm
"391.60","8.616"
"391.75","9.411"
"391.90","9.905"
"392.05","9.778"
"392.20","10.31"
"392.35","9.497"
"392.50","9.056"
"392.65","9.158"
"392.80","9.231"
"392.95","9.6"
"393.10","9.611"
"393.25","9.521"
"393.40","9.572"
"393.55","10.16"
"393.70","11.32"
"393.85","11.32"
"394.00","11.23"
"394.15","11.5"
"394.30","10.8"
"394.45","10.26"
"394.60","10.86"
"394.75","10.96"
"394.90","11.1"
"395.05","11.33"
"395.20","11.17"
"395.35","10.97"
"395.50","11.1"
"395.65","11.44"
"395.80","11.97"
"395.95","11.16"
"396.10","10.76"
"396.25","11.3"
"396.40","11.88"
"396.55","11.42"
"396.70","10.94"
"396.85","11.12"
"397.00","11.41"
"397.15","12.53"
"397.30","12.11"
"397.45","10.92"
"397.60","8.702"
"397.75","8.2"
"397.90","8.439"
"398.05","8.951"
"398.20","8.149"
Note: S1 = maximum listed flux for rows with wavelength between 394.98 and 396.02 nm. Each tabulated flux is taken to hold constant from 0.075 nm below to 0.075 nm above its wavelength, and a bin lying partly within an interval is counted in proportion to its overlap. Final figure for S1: 11.97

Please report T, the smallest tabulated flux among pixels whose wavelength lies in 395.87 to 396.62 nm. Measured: 10.76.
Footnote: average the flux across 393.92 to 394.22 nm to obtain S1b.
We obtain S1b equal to 11.4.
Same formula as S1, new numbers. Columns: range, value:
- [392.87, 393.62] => 10.16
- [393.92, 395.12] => 11.5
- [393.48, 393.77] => 11.32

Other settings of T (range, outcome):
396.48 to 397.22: 10.94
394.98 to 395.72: 10.97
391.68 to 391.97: 9.411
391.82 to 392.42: 9.497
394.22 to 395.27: 10.26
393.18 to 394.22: 9.521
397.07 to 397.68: 8.702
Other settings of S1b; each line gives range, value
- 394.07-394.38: 11.1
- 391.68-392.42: 9.78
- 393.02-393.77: 10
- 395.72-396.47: 11.4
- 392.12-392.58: 9.62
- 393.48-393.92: 10.9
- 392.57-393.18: 9.4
